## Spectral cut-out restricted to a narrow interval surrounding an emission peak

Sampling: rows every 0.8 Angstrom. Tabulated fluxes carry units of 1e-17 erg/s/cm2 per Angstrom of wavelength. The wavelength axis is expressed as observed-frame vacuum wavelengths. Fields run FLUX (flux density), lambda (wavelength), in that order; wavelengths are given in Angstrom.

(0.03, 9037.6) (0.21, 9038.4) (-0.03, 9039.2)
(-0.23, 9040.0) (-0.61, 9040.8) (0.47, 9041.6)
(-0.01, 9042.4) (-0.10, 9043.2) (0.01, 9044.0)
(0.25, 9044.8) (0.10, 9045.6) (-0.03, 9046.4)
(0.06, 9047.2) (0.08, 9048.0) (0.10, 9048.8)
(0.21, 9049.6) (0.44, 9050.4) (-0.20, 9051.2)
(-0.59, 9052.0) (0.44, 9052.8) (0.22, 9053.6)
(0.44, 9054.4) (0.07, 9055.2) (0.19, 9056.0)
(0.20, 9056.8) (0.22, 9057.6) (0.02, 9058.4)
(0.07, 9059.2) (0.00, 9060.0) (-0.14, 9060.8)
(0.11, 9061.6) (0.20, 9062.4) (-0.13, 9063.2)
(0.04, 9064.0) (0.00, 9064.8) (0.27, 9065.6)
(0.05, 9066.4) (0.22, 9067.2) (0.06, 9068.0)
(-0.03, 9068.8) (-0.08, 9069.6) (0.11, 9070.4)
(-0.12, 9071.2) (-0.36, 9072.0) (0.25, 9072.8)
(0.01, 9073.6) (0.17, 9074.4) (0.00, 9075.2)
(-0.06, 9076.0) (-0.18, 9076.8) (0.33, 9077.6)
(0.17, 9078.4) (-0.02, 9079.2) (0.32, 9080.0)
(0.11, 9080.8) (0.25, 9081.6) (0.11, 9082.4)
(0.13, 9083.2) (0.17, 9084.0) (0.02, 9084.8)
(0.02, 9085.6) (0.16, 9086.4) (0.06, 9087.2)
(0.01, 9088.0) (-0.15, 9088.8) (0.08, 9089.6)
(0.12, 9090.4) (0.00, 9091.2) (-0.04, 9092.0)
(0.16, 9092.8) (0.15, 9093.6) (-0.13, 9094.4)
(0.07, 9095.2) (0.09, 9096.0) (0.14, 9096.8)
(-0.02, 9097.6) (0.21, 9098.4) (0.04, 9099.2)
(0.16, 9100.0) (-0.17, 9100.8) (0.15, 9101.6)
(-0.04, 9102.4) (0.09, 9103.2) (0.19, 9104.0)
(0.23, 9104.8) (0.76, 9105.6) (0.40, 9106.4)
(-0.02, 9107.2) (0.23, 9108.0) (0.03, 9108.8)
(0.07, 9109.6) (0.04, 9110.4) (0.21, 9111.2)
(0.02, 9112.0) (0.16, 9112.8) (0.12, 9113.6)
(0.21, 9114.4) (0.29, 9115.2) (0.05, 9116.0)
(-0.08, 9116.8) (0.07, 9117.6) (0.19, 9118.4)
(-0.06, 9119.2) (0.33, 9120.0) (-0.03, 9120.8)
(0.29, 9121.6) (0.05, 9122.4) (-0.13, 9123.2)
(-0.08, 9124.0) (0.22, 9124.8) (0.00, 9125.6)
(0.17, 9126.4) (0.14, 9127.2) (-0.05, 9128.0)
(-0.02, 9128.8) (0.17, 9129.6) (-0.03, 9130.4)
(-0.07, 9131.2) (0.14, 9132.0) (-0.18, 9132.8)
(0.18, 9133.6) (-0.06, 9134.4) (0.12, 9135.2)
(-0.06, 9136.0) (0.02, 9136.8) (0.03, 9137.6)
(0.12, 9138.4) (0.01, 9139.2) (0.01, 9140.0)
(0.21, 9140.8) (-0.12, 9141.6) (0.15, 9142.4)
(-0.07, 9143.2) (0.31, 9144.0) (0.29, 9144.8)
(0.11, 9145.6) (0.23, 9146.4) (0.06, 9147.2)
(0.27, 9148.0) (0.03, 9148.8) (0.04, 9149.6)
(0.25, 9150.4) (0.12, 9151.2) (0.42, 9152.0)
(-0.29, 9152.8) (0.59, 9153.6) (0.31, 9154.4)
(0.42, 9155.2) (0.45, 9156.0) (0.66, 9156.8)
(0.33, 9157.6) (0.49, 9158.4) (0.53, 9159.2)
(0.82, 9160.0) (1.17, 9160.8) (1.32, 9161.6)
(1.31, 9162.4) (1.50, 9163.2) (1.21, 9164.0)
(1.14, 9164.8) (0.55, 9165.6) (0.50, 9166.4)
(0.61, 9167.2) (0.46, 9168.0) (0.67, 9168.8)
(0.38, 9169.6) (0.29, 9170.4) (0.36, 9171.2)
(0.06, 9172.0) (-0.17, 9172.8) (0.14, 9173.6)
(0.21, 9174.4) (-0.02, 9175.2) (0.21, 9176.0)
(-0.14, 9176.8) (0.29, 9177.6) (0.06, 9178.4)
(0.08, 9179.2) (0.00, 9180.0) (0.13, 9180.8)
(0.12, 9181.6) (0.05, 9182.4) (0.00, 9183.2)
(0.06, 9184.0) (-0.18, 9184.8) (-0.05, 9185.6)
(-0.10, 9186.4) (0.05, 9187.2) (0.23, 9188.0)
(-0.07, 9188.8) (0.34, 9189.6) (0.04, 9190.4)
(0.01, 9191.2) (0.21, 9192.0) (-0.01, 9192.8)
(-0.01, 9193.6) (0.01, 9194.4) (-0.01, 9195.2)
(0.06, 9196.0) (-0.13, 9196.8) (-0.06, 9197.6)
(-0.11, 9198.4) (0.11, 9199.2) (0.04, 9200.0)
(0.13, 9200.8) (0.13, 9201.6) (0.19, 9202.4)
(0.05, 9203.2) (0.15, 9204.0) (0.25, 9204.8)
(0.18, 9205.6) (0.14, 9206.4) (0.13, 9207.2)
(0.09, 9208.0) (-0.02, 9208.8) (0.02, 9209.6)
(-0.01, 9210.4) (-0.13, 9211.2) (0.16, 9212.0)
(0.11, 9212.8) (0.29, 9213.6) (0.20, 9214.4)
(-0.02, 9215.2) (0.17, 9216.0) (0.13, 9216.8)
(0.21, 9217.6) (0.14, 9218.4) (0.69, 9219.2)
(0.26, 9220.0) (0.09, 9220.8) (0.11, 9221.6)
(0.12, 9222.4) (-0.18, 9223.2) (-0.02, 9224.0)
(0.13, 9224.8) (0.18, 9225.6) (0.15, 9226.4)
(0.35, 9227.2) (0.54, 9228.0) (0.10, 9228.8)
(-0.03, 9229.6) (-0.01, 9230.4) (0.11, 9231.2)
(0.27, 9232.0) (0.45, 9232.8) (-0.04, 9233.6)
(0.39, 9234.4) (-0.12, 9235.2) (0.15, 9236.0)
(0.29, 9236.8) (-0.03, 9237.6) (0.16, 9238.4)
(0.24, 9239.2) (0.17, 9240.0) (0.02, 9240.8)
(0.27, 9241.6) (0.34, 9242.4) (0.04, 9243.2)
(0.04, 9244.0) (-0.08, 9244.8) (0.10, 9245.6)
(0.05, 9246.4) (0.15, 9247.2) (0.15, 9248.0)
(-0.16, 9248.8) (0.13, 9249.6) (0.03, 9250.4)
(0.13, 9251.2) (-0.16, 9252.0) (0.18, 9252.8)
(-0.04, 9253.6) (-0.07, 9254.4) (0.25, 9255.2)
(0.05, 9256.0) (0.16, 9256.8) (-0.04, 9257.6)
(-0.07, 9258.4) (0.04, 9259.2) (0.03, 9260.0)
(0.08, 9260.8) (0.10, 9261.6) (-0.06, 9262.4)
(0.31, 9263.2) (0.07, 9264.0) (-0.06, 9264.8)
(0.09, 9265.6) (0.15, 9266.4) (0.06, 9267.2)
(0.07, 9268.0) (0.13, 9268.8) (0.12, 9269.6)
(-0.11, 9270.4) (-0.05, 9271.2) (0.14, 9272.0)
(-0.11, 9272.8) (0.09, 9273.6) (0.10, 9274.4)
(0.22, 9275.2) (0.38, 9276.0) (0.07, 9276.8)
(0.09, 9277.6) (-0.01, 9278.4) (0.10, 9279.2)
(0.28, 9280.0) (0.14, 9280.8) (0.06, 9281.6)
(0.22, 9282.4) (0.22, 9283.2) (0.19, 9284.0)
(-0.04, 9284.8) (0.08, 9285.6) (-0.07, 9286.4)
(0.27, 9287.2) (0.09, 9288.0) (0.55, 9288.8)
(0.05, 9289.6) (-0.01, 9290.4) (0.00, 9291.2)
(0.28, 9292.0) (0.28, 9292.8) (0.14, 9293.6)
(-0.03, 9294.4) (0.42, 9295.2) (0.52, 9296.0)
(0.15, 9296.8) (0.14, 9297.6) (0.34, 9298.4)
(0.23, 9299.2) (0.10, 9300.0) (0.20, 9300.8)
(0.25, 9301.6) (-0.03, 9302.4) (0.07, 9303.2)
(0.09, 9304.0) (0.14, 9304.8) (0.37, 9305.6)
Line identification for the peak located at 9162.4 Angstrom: [O II]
